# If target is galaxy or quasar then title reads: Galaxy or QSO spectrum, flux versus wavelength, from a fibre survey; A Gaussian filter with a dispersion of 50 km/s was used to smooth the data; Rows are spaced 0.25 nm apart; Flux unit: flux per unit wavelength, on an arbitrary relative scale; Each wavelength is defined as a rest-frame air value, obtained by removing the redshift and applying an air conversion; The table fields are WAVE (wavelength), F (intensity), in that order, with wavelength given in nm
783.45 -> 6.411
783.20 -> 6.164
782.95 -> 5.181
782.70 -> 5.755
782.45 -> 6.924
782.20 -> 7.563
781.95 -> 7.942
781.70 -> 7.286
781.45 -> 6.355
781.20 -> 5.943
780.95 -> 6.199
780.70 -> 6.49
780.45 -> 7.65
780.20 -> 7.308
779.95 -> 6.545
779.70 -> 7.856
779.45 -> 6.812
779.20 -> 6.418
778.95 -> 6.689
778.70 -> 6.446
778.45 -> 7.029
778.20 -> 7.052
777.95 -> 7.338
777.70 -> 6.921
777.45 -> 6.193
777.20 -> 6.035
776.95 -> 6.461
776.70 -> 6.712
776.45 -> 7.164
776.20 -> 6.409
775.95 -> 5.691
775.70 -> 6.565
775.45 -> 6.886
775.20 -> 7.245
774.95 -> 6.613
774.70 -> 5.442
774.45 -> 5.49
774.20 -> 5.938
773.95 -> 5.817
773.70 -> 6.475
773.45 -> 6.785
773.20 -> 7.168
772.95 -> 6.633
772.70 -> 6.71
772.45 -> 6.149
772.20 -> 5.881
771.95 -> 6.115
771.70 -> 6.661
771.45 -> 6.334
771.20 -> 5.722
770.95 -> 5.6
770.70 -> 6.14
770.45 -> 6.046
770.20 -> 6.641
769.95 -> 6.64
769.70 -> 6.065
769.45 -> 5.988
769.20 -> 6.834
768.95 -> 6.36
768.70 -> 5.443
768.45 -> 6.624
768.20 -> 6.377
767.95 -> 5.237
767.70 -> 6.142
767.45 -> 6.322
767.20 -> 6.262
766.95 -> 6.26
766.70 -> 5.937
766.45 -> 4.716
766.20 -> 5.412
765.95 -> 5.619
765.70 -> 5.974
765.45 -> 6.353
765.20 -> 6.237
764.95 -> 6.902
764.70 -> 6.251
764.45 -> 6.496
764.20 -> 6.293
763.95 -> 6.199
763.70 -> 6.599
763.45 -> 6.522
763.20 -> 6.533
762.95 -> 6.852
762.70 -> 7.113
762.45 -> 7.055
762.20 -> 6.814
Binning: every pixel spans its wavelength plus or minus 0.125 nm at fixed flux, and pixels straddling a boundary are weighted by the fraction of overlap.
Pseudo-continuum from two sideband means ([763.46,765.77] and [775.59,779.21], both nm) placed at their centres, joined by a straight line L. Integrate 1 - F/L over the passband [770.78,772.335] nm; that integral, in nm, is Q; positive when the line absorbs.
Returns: 0.11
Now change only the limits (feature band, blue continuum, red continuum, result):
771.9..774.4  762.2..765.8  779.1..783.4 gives 0.11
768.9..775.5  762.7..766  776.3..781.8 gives 0.30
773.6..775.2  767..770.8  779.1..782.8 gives 0.11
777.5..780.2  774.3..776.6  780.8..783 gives -0.17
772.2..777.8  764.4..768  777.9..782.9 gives 0.10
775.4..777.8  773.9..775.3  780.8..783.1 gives -0.10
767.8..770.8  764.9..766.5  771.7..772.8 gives -0.05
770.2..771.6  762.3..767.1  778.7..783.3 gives 0.09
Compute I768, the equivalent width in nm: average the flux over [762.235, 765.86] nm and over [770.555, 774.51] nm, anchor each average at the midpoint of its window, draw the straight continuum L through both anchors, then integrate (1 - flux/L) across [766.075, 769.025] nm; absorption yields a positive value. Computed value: 0.22 nm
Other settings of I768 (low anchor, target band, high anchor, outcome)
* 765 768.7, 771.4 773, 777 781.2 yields -0.006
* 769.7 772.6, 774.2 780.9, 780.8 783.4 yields -0.283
